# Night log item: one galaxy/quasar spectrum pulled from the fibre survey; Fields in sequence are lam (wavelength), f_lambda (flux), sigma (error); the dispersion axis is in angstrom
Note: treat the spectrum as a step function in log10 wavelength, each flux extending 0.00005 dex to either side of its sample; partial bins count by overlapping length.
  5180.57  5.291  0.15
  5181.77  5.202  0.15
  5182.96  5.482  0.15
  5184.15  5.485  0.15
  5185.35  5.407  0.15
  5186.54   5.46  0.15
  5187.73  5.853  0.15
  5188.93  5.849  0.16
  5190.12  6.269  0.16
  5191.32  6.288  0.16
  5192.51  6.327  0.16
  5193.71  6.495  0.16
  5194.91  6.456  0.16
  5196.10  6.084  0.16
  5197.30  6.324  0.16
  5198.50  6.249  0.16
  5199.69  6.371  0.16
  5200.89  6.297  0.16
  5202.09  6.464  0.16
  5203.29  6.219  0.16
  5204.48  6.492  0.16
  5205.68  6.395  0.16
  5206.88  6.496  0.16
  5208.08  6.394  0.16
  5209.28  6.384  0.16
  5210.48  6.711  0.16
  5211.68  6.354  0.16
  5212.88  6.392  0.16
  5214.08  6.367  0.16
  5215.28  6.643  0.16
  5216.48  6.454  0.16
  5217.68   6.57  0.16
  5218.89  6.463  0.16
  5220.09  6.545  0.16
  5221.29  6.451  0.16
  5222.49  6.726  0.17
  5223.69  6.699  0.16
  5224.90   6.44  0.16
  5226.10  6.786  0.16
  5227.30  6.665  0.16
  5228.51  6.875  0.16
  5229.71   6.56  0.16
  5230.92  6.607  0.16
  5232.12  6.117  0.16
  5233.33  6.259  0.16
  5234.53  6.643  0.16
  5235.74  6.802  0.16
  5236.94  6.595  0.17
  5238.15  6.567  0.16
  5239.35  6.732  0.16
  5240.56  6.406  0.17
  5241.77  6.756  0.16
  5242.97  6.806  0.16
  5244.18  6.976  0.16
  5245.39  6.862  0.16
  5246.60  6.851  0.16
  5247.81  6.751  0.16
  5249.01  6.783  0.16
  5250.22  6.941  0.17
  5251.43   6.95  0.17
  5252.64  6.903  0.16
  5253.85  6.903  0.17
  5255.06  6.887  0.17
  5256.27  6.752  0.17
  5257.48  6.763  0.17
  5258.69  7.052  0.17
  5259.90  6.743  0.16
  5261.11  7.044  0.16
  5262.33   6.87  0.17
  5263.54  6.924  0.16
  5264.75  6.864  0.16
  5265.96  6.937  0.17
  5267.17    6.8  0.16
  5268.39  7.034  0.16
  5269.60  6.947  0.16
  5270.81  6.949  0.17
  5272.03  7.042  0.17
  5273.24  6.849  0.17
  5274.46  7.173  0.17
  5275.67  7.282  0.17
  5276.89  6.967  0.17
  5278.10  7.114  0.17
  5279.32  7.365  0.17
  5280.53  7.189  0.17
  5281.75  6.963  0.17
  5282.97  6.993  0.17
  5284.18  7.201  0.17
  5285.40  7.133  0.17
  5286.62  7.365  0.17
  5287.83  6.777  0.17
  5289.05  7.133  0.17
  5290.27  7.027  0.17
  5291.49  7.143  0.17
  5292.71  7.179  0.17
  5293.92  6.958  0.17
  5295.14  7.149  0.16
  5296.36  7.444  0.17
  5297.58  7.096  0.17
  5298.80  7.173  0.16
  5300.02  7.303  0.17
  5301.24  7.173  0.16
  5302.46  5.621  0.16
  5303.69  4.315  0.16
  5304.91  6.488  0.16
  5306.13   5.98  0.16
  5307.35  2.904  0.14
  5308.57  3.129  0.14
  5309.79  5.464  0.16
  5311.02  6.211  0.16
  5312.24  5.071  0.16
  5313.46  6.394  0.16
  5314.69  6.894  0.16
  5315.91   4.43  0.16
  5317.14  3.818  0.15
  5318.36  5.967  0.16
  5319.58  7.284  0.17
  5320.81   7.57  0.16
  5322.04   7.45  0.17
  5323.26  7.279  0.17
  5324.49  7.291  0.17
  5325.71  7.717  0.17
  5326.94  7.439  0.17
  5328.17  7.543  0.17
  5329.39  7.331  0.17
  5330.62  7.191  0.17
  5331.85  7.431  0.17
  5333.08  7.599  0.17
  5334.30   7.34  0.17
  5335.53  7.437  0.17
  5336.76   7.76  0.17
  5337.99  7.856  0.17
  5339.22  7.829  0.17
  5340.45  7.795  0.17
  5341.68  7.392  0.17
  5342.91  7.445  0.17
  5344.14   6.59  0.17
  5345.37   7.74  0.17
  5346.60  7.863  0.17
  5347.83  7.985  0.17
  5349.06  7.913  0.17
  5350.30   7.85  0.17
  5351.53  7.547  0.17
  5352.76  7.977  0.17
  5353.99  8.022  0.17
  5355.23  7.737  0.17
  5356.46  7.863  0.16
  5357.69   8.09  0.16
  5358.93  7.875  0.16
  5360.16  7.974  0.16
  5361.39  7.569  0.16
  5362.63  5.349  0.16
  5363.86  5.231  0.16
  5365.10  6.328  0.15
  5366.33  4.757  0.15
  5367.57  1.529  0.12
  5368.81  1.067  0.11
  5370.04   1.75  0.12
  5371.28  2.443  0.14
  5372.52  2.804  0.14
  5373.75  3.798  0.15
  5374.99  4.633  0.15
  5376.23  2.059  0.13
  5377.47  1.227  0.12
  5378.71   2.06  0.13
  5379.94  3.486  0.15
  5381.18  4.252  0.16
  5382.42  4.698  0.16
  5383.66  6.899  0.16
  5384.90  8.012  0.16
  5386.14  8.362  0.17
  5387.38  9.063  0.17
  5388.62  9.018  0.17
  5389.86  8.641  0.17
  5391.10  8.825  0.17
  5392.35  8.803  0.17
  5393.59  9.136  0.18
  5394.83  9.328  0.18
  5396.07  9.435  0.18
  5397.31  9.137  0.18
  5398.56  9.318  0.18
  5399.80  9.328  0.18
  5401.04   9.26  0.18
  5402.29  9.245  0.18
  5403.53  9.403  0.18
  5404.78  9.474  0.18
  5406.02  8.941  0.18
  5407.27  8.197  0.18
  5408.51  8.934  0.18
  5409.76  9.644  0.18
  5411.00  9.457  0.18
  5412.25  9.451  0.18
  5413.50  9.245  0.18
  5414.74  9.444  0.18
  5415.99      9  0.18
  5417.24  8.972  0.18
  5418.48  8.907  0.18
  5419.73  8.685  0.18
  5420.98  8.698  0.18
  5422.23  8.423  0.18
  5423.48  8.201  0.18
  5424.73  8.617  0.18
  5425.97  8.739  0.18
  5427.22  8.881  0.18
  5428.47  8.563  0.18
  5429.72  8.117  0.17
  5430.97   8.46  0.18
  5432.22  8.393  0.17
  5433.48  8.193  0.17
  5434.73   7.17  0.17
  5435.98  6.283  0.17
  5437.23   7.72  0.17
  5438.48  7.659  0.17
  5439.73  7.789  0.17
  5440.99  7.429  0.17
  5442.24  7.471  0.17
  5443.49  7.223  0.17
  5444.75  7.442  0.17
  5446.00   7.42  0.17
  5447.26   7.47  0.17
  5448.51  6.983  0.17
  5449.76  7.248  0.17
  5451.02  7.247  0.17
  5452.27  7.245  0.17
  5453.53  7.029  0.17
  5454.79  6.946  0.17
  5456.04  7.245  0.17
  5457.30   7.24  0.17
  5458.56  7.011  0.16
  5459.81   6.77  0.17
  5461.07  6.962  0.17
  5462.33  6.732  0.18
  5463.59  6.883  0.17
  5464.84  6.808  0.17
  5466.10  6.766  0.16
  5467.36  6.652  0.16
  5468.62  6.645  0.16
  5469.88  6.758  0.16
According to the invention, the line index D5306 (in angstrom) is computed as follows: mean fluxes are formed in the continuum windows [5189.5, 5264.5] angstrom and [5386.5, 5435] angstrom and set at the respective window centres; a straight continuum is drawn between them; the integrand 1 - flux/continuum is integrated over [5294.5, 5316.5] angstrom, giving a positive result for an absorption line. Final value 4.84 angstrom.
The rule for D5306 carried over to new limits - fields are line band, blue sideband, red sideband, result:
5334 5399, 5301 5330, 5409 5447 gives 4.6 angstrom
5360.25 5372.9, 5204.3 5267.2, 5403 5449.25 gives 6.1 angstrom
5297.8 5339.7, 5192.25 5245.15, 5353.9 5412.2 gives 1.0 angstrom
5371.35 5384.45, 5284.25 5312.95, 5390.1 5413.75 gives 7.6 angstrom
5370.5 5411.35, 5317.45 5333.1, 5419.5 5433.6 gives 4.7 angstrom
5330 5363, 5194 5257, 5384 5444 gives 1.2 angstrom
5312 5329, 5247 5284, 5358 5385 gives -3.2 angstrom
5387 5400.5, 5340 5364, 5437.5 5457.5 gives -3.0 angstrom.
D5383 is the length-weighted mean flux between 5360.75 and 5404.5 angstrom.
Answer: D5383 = 6.21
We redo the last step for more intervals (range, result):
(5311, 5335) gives 6.78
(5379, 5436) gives 8.44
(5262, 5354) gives 6.91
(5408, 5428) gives 8.95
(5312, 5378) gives 6.35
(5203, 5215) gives 6.43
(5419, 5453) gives 7.84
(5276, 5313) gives 6.51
